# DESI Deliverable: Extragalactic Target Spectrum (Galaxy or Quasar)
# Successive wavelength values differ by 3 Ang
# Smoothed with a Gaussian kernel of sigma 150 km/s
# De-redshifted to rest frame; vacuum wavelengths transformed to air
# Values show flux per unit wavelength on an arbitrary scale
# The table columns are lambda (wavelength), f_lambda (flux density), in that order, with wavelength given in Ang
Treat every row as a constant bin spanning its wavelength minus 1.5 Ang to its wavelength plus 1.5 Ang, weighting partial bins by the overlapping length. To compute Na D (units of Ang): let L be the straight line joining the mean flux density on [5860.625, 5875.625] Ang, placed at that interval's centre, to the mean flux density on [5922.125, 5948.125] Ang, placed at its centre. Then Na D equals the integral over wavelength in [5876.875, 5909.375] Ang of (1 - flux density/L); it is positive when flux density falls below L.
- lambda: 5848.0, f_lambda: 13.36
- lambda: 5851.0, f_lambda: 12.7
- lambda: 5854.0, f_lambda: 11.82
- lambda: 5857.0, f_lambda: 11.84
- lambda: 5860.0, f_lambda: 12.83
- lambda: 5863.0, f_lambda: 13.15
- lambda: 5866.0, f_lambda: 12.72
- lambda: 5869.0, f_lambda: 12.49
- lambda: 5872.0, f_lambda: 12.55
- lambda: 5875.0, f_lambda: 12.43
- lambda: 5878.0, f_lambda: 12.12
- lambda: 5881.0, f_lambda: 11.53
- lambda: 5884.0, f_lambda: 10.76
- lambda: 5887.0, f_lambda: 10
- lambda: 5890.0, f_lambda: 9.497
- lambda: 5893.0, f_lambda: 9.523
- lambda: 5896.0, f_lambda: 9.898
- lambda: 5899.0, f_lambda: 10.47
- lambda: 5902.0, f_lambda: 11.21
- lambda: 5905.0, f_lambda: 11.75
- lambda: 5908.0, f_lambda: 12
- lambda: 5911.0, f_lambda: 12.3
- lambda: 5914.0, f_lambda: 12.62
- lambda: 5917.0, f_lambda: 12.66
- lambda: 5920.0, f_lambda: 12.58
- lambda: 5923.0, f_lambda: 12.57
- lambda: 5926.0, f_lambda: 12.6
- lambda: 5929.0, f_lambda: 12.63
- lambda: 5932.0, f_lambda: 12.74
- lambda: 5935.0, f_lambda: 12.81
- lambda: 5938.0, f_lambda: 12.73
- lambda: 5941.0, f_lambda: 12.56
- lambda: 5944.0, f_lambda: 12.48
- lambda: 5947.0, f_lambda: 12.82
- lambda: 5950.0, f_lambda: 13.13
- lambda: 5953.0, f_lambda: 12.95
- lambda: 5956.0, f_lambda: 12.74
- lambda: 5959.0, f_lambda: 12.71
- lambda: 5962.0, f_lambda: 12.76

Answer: 4.9 Ang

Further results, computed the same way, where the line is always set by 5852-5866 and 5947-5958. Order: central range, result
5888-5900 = 2.7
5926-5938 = 0.1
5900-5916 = 0.9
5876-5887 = 1.1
